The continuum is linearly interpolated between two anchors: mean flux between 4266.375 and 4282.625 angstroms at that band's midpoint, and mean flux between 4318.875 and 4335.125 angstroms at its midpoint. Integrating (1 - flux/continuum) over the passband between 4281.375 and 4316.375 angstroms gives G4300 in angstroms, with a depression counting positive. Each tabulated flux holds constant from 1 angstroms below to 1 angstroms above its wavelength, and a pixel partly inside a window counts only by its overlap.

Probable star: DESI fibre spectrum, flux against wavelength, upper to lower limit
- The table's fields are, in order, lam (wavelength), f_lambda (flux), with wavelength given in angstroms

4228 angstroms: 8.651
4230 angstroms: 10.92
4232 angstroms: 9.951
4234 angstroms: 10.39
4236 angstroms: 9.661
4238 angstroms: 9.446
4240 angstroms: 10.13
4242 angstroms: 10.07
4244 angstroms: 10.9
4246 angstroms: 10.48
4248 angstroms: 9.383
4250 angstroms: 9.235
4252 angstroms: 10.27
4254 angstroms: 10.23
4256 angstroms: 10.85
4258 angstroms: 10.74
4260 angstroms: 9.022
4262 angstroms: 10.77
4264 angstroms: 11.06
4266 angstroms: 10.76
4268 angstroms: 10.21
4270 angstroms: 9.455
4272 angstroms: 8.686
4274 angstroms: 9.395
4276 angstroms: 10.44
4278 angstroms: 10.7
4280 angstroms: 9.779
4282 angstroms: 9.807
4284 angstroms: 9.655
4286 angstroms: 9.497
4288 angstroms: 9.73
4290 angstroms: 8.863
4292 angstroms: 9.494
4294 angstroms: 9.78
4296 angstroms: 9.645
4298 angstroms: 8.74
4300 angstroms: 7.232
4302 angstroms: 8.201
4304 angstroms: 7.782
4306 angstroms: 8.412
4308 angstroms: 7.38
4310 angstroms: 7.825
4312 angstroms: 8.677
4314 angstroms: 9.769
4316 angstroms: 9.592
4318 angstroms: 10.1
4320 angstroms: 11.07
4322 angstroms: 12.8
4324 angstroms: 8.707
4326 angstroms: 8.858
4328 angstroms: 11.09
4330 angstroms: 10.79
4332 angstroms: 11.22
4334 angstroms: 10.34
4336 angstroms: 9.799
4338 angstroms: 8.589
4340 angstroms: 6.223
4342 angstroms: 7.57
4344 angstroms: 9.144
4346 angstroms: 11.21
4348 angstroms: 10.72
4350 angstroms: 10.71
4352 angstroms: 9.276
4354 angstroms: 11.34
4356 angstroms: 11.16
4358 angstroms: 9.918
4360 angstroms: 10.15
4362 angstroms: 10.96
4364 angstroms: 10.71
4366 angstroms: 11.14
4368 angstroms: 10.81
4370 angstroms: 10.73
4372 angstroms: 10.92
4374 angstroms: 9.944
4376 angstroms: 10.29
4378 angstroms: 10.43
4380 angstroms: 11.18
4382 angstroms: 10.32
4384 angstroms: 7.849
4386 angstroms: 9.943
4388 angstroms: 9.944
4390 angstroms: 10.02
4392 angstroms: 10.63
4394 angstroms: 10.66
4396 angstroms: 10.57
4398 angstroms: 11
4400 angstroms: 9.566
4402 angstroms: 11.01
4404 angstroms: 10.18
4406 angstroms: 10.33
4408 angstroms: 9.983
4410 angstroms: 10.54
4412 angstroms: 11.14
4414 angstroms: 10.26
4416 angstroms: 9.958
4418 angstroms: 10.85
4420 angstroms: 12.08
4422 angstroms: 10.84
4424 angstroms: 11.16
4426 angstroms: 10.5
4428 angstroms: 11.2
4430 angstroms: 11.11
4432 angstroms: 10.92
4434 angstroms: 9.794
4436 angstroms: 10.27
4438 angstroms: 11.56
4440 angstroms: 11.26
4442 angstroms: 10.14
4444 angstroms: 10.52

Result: 4.5 angstroms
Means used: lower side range 9.85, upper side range 10.6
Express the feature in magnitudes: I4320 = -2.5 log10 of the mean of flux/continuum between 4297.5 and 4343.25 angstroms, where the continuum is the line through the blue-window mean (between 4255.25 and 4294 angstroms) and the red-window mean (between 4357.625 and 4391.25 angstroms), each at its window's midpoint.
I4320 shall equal 0.11 mag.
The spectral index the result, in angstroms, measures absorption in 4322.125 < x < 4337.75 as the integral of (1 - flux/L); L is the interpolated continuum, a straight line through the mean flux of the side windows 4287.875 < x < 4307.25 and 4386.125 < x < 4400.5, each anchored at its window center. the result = -1.5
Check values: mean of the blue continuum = 8.73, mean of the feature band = 10.2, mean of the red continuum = 10.3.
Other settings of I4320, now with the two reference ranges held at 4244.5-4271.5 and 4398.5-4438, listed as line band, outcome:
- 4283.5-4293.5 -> 0.09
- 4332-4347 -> 0.14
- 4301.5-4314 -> 0.25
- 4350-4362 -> 0.00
